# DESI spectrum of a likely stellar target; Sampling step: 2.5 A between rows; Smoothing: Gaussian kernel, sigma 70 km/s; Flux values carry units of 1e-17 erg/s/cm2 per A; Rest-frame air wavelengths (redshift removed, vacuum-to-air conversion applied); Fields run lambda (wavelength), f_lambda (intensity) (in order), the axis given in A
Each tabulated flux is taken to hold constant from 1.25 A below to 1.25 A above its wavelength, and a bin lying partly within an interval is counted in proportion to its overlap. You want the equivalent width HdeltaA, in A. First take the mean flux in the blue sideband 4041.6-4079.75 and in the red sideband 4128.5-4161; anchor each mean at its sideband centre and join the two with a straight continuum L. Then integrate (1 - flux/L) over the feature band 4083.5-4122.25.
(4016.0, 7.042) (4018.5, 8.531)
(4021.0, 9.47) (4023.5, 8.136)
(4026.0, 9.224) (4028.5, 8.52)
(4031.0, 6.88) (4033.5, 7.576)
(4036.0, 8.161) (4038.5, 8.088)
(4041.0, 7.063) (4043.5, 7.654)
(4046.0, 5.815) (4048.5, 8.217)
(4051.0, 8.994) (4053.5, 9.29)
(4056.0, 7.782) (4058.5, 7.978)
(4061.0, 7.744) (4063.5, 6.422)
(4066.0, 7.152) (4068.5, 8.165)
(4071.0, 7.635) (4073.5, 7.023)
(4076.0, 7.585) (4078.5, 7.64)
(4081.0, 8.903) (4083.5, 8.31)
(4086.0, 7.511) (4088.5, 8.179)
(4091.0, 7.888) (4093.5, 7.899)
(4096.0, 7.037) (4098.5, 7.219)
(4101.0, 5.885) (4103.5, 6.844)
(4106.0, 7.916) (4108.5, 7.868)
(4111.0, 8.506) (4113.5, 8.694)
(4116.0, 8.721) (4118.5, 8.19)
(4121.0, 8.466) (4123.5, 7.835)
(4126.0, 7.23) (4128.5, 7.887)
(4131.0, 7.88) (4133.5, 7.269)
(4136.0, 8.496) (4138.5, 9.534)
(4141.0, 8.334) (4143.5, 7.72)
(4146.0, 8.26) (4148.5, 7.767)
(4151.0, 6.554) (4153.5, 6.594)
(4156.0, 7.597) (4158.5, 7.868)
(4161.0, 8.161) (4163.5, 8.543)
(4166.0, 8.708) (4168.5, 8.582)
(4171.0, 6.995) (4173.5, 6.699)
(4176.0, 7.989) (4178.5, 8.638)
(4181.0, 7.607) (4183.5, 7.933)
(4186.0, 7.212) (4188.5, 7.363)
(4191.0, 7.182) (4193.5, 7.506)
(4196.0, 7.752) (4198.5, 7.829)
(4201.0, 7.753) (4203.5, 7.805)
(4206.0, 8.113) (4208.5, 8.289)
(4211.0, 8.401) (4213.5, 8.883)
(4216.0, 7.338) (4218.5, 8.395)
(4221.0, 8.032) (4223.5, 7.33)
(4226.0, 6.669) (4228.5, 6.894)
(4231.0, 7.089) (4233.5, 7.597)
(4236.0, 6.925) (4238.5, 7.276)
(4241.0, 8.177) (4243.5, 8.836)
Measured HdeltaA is -0.27 A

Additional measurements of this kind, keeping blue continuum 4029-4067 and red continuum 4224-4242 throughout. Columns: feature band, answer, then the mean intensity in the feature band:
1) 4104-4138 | -2.6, 8.08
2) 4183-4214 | -2.2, 7.82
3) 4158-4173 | -1.4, 8.08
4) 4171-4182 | -0.4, 7.65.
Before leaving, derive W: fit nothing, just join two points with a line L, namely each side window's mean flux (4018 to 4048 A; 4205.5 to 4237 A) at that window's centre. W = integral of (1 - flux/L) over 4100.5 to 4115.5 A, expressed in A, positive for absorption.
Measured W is 0.1 A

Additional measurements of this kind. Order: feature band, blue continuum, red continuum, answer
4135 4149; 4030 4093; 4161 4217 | -1.0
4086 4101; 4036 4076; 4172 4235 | 0.4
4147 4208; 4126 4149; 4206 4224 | 3.0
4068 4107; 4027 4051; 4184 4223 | 0.6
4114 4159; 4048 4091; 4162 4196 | -0.5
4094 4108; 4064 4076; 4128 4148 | 1.2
